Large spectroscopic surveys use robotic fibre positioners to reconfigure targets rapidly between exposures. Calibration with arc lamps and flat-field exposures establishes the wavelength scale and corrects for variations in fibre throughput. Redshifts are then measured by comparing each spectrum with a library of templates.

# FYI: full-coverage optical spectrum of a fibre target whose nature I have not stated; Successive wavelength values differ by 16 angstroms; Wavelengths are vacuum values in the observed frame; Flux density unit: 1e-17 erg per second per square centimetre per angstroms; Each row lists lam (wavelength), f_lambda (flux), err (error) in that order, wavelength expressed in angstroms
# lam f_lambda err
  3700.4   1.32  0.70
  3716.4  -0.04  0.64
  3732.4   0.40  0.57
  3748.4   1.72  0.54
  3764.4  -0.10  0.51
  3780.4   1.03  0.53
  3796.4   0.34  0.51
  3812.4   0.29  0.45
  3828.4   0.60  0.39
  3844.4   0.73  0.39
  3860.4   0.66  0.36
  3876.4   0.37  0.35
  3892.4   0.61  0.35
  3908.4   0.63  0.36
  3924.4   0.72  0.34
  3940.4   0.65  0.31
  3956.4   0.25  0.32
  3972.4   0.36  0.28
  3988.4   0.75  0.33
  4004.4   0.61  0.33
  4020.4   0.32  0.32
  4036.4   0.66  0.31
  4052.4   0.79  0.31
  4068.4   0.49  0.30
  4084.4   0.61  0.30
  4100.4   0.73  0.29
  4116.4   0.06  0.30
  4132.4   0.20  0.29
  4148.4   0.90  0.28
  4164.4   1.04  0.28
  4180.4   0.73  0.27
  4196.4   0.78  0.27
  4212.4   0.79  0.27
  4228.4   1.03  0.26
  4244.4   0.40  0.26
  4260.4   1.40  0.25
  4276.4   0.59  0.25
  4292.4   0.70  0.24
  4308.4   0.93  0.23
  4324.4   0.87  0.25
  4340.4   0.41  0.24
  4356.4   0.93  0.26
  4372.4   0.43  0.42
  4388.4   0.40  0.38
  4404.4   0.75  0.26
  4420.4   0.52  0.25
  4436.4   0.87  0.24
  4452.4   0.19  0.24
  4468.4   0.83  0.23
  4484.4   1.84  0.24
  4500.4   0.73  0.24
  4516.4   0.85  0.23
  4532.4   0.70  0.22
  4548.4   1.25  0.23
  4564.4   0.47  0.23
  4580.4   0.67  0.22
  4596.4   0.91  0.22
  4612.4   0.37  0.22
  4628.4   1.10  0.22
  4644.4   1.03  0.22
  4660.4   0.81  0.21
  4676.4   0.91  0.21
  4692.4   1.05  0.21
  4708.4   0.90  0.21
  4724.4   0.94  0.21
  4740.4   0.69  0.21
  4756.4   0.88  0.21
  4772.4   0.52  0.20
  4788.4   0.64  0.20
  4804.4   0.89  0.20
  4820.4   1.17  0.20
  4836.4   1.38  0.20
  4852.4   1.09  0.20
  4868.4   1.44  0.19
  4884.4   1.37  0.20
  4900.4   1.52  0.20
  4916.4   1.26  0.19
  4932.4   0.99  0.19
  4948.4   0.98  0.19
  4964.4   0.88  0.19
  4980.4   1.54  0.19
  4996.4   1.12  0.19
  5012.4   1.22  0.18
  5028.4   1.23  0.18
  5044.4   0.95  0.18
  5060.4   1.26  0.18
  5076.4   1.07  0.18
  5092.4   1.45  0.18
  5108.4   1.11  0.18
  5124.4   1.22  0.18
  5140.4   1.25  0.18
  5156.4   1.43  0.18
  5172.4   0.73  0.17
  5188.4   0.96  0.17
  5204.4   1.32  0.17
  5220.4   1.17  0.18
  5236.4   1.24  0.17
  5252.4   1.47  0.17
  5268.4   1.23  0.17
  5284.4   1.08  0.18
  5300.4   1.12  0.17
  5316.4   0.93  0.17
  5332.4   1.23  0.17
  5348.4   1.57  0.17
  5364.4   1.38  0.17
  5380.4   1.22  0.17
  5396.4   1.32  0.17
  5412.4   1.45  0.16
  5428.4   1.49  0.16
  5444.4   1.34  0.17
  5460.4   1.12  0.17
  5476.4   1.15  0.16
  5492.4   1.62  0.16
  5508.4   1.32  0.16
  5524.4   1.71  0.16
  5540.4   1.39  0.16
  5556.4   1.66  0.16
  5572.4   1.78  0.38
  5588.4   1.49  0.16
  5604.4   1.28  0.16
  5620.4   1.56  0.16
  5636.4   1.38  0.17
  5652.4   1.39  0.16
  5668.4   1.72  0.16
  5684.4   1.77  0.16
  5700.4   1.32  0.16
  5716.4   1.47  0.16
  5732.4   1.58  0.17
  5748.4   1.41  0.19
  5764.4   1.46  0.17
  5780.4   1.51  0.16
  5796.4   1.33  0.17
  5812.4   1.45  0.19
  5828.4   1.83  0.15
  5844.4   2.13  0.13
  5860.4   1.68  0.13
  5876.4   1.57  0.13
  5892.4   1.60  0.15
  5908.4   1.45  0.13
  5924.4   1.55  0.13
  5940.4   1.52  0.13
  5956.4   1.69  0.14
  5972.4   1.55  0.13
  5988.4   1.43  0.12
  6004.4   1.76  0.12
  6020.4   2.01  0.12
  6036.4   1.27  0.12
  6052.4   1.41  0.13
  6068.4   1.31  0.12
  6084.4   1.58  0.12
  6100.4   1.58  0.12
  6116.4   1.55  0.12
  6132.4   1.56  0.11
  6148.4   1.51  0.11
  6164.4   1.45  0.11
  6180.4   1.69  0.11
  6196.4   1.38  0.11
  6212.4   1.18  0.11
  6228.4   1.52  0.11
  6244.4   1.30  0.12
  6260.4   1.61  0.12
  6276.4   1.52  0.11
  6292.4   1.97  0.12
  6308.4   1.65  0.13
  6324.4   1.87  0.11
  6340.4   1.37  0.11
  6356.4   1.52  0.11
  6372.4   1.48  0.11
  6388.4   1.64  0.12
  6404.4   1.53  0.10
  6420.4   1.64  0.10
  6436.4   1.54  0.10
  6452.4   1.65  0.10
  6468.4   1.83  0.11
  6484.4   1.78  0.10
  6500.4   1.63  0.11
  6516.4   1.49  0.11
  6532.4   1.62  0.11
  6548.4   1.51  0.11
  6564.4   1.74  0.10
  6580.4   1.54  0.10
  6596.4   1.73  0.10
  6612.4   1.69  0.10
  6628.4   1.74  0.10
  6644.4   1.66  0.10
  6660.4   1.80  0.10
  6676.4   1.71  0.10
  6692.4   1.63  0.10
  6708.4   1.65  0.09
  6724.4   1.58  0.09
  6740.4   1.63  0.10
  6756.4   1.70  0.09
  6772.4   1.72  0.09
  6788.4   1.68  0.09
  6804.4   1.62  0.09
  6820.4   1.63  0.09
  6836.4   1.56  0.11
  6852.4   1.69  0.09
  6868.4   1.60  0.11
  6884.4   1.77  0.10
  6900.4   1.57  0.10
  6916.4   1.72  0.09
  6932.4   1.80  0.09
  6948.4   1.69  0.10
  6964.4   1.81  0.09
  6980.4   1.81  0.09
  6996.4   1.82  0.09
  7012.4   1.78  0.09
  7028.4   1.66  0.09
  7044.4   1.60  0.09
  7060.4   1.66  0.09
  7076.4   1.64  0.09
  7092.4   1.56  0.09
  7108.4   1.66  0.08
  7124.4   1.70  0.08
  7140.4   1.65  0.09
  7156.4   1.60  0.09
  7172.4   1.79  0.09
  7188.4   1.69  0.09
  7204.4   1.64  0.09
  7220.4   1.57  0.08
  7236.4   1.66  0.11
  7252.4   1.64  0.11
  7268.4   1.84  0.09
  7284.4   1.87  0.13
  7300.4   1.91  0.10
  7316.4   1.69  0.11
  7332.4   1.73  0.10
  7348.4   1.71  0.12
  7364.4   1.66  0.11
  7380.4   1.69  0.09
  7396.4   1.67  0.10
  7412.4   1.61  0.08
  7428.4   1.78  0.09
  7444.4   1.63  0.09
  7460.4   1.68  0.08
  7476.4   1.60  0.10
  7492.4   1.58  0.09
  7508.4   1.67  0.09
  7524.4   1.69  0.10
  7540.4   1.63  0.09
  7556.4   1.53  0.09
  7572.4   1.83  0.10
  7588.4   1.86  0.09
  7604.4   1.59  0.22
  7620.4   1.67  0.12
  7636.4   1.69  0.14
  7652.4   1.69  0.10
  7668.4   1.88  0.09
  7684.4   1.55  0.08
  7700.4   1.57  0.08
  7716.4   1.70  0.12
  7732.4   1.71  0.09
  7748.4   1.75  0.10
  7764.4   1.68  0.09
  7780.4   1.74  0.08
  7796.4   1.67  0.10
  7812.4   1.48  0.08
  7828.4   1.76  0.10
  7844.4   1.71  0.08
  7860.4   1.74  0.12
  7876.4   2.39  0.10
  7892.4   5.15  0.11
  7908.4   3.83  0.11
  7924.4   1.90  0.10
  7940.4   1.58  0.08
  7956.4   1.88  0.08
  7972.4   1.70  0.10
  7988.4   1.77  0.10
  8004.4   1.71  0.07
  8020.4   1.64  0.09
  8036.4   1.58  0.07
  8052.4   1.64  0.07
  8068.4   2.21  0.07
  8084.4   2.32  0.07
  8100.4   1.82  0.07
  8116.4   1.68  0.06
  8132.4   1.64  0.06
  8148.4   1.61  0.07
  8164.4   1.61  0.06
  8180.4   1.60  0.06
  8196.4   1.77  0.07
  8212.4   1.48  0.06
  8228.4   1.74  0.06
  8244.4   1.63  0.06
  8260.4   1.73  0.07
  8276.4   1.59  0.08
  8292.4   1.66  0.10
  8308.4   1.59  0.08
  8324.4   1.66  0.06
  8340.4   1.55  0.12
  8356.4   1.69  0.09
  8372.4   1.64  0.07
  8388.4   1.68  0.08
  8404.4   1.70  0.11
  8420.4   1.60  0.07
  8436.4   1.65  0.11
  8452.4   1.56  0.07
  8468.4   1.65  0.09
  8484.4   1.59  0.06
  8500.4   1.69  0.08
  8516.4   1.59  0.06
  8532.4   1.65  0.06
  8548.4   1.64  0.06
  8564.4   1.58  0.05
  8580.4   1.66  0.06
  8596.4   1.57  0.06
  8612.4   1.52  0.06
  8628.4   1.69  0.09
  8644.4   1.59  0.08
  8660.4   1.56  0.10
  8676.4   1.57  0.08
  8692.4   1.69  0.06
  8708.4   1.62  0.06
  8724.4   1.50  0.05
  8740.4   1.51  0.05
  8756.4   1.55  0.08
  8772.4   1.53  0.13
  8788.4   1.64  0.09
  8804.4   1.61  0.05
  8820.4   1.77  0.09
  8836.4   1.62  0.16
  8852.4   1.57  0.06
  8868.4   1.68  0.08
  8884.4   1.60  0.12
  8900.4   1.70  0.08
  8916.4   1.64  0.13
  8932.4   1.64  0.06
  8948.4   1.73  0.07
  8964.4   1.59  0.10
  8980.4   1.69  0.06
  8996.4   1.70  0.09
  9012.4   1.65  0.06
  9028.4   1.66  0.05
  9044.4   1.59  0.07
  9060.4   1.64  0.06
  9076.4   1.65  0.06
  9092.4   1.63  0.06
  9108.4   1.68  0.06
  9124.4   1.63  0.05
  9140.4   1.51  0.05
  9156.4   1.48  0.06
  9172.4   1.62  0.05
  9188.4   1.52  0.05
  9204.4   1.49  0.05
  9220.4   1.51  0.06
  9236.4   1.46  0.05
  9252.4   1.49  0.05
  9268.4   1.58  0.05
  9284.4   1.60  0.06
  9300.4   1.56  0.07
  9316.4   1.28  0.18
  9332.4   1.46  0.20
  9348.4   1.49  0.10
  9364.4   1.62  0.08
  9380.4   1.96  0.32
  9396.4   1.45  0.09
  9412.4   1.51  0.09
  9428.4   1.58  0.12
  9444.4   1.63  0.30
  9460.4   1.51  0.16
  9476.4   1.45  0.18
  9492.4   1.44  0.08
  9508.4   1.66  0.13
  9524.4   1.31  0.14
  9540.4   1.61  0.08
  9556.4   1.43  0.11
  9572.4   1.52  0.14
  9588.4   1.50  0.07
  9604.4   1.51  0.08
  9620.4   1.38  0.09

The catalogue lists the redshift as 0.202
